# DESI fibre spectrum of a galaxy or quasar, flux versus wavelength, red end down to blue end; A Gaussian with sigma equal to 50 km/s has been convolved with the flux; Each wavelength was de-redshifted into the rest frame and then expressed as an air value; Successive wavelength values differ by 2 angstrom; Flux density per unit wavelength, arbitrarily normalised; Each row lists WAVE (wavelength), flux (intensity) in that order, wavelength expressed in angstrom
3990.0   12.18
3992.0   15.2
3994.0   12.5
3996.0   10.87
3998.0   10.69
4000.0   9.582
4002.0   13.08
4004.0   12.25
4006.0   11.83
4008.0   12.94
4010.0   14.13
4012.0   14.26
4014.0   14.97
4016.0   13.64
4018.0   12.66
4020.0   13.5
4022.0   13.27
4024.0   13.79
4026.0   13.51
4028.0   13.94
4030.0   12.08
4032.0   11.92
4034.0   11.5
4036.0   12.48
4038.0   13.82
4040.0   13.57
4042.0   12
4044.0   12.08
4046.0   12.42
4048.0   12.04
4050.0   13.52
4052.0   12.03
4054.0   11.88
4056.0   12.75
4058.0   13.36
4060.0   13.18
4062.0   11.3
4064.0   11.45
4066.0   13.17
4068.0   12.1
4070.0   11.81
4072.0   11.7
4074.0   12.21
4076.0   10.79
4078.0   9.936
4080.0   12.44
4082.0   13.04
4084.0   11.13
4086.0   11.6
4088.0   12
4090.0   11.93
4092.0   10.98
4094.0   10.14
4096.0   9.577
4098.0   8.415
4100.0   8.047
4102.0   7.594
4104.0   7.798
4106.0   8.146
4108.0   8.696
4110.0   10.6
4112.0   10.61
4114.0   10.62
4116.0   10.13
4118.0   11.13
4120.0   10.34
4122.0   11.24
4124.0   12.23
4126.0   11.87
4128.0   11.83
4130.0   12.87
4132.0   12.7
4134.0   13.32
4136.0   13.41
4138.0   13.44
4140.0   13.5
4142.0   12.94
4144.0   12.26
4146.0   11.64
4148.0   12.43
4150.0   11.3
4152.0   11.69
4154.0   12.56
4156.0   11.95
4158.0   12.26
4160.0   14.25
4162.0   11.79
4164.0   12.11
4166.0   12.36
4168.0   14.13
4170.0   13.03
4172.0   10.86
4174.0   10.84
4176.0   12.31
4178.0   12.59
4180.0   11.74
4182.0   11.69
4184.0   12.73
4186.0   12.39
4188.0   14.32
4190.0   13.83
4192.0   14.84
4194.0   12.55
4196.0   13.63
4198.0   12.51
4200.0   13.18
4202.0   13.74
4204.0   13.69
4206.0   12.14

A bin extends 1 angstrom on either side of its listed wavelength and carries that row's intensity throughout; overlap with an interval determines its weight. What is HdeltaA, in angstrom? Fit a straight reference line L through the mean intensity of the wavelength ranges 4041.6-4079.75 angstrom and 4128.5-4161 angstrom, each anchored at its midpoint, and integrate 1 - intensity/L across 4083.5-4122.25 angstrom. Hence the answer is 7.4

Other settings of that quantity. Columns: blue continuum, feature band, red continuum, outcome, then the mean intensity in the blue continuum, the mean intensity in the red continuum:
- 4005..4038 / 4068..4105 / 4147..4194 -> 6.41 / 13.2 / 12.5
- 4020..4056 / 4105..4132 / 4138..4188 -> 3.52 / 12.7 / 12.4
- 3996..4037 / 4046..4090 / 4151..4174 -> 1.92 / 12.8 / 12.4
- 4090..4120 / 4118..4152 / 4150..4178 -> -4.13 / 9.57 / 12.3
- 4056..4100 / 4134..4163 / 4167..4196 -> -0.53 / 11.5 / 12.7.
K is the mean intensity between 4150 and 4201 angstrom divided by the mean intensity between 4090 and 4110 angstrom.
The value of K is 1.39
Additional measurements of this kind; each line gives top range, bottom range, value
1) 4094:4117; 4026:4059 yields 0.73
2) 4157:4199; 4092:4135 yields 1.22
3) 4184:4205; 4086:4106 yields 1.39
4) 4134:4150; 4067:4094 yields 1.10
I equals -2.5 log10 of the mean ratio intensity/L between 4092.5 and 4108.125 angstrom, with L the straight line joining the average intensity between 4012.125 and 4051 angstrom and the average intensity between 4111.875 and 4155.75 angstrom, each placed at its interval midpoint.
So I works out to 0.39 mag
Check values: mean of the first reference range 13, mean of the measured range 8.62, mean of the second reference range 12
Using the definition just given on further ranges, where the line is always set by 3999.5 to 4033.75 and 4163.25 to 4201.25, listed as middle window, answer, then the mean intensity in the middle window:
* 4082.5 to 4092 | 0.11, 11.7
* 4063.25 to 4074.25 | 0.07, 12.1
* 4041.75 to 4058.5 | 0.05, 12.4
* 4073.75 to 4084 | 0.12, 11.6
